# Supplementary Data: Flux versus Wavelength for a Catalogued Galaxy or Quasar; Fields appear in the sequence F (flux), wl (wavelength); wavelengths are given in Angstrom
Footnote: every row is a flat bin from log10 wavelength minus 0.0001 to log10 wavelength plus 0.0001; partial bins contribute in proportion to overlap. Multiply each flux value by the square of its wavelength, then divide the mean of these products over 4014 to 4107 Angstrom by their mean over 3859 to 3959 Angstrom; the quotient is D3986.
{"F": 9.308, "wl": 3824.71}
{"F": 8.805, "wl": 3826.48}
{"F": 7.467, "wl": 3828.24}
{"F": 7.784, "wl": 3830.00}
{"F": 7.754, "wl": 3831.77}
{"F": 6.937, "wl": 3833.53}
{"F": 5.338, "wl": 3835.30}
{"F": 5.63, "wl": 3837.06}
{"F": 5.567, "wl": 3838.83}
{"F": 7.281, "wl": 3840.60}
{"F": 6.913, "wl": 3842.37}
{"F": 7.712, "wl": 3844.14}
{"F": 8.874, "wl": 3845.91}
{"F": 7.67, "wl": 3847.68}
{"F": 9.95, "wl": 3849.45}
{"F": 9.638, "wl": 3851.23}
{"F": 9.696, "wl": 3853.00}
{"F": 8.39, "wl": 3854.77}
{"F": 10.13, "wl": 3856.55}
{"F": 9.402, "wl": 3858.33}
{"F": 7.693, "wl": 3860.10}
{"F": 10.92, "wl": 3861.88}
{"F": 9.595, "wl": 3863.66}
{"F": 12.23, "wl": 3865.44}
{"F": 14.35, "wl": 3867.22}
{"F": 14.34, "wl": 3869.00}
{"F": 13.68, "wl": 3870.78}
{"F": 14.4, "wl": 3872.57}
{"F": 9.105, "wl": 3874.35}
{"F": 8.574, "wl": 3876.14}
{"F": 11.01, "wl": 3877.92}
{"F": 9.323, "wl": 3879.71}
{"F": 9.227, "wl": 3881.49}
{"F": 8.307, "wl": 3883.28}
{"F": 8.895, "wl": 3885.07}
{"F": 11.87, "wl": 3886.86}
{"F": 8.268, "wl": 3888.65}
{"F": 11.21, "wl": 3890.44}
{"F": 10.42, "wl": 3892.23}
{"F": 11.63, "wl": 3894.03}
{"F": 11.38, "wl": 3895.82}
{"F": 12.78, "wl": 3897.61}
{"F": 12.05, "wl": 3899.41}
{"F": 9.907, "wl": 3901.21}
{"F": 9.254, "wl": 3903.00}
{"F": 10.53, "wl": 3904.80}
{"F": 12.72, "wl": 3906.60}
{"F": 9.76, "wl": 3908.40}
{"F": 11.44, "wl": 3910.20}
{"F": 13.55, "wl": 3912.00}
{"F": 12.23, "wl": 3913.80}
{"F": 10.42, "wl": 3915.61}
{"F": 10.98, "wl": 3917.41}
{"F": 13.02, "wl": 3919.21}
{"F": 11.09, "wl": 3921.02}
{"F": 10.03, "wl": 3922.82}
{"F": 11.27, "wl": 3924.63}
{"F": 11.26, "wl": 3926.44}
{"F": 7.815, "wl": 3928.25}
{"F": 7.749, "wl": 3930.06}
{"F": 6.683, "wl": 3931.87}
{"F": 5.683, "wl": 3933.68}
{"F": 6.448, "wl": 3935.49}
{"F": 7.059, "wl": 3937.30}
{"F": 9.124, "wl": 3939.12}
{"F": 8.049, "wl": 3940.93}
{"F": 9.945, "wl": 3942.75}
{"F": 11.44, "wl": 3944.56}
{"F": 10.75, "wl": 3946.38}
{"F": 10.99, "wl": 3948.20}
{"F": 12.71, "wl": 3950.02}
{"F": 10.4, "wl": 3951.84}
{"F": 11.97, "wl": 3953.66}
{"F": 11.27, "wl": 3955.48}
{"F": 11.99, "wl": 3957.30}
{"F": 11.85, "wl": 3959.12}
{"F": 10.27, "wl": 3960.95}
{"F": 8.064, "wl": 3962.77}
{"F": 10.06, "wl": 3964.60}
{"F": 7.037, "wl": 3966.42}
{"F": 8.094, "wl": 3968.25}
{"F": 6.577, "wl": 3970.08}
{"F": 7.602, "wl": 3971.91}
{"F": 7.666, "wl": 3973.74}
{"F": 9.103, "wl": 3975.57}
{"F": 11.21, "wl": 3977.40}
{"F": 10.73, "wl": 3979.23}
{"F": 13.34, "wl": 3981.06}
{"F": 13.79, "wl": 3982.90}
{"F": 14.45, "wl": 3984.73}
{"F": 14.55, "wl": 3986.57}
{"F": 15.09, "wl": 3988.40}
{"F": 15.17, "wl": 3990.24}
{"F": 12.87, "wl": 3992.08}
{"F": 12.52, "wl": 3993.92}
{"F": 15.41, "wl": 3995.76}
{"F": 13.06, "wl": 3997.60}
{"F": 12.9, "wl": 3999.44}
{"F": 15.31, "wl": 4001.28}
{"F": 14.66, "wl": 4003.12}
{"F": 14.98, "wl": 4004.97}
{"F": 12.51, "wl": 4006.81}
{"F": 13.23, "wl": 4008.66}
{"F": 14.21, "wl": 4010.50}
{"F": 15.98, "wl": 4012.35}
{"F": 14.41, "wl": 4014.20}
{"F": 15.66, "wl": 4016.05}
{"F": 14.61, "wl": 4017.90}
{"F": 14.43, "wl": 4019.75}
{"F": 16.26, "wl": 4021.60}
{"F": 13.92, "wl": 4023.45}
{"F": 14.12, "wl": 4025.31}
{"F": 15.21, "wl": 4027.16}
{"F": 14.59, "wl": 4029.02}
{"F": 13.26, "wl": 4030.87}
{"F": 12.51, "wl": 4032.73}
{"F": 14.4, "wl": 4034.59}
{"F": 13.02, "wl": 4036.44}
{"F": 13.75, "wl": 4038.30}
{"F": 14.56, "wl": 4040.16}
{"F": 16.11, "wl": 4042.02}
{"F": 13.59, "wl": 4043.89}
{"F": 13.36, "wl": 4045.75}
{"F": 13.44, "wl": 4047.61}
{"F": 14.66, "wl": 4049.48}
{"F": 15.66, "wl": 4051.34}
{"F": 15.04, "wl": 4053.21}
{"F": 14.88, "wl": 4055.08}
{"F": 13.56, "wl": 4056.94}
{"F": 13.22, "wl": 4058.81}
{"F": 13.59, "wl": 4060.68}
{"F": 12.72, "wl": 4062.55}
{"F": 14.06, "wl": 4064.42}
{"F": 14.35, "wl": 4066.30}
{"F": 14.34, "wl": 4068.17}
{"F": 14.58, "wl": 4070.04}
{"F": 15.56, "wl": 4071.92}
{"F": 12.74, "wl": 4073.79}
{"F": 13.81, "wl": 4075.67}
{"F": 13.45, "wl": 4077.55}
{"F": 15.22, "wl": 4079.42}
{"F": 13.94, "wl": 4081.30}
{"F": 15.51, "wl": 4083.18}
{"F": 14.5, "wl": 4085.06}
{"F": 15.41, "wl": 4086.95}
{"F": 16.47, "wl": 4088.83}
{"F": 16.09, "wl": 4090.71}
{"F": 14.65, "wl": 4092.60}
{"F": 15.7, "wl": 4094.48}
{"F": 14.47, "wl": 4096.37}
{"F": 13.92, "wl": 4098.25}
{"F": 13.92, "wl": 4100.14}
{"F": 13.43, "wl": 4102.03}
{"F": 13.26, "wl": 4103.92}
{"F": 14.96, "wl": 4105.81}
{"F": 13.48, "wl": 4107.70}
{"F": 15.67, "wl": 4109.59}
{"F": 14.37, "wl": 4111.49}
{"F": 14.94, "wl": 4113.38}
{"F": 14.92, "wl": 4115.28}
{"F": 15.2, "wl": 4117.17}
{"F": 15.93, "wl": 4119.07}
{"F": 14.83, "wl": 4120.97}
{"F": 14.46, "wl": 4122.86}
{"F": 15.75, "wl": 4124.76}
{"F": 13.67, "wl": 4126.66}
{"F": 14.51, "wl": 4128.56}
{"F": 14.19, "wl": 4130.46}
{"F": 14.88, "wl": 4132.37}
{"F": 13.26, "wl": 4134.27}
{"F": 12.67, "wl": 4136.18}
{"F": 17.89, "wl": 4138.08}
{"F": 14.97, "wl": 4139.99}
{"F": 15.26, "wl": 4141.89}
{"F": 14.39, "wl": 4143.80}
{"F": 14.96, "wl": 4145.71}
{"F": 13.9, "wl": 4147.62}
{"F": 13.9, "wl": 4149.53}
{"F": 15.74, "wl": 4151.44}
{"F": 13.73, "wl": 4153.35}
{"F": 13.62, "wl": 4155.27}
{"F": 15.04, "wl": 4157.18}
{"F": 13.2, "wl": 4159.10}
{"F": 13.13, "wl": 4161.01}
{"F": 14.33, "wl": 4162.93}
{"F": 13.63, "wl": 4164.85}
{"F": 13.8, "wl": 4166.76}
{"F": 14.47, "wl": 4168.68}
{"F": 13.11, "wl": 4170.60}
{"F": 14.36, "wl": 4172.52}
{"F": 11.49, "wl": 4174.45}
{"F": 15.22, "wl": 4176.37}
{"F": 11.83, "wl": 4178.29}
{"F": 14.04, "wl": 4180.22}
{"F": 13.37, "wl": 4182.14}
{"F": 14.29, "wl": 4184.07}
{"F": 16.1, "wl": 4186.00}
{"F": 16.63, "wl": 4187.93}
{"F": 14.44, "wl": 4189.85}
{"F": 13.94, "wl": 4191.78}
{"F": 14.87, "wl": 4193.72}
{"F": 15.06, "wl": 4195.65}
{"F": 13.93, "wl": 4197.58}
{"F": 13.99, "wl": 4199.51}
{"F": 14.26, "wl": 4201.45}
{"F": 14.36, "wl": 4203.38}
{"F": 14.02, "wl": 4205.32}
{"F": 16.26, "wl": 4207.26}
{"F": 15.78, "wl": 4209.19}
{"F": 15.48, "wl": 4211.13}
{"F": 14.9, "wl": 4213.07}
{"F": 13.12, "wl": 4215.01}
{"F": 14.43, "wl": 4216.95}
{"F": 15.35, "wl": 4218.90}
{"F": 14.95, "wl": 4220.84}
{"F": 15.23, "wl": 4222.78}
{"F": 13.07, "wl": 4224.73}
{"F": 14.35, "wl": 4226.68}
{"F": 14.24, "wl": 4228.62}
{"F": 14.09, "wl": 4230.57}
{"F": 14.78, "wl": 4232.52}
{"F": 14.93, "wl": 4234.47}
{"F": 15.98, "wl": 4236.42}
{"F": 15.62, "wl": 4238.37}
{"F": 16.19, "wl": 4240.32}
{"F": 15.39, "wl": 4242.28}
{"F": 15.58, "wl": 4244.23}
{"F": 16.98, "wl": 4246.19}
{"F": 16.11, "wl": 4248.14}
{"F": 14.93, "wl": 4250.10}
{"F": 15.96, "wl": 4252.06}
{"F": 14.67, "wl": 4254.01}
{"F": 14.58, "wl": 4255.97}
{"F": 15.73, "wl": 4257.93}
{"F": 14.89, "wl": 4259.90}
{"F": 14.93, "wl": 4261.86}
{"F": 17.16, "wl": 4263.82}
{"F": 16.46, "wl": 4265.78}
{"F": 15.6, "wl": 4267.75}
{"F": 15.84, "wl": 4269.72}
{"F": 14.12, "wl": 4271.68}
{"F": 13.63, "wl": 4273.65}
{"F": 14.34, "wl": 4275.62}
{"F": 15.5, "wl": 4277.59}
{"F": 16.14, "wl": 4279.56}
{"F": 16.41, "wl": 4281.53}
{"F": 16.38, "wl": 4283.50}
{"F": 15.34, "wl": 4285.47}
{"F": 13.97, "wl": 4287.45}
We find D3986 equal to 1.47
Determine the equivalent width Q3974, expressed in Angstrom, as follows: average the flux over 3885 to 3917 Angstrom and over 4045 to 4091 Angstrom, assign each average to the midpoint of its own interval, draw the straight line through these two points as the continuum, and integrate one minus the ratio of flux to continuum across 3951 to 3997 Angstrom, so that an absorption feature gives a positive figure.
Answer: 4.7 Angstrom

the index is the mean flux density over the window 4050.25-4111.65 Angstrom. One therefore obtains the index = 14.4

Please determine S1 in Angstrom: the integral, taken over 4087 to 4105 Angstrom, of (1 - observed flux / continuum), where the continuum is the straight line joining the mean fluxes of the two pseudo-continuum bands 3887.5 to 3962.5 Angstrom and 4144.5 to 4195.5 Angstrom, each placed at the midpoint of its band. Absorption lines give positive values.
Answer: -2.3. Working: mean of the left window 10.4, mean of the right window 14.1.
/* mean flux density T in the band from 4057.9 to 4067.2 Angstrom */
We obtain 13.6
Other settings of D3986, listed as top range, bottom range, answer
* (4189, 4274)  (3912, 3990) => 1.67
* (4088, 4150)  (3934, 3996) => 1.48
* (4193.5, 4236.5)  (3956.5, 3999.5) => 1.44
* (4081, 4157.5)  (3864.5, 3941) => 1.57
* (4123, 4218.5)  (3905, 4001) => 1.48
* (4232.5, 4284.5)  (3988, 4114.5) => 1.20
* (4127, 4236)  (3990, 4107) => 1.07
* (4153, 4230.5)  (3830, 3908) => 1.72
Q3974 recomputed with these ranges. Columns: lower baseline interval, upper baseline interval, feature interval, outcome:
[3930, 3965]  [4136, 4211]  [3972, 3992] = -3.7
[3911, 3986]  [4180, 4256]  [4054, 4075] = -3.1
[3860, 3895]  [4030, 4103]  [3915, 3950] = 6.8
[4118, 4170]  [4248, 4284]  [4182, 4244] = 0.7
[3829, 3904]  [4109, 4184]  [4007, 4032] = -4.8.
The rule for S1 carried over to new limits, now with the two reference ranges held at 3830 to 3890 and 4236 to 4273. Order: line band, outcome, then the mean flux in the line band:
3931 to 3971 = 5.2 Angstrom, 9.39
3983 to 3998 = -3.6 Angstrom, 14.2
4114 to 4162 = -2.9 Angstrom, 14.6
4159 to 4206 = 1.2 Angstrom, 14.1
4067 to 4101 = -4.7 Angstrom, 14.7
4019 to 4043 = -4.5 Angstrom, 14.3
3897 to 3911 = -1.4 Angstrom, 11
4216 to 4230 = 0.5 Angstrom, 14.5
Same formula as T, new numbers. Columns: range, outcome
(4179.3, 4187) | 14.5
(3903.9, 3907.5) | 11.6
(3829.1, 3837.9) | 6.7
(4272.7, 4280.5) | 14.9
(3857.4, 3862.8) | 9.35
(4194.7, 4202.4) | 14.3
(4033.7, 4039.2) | 13.7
